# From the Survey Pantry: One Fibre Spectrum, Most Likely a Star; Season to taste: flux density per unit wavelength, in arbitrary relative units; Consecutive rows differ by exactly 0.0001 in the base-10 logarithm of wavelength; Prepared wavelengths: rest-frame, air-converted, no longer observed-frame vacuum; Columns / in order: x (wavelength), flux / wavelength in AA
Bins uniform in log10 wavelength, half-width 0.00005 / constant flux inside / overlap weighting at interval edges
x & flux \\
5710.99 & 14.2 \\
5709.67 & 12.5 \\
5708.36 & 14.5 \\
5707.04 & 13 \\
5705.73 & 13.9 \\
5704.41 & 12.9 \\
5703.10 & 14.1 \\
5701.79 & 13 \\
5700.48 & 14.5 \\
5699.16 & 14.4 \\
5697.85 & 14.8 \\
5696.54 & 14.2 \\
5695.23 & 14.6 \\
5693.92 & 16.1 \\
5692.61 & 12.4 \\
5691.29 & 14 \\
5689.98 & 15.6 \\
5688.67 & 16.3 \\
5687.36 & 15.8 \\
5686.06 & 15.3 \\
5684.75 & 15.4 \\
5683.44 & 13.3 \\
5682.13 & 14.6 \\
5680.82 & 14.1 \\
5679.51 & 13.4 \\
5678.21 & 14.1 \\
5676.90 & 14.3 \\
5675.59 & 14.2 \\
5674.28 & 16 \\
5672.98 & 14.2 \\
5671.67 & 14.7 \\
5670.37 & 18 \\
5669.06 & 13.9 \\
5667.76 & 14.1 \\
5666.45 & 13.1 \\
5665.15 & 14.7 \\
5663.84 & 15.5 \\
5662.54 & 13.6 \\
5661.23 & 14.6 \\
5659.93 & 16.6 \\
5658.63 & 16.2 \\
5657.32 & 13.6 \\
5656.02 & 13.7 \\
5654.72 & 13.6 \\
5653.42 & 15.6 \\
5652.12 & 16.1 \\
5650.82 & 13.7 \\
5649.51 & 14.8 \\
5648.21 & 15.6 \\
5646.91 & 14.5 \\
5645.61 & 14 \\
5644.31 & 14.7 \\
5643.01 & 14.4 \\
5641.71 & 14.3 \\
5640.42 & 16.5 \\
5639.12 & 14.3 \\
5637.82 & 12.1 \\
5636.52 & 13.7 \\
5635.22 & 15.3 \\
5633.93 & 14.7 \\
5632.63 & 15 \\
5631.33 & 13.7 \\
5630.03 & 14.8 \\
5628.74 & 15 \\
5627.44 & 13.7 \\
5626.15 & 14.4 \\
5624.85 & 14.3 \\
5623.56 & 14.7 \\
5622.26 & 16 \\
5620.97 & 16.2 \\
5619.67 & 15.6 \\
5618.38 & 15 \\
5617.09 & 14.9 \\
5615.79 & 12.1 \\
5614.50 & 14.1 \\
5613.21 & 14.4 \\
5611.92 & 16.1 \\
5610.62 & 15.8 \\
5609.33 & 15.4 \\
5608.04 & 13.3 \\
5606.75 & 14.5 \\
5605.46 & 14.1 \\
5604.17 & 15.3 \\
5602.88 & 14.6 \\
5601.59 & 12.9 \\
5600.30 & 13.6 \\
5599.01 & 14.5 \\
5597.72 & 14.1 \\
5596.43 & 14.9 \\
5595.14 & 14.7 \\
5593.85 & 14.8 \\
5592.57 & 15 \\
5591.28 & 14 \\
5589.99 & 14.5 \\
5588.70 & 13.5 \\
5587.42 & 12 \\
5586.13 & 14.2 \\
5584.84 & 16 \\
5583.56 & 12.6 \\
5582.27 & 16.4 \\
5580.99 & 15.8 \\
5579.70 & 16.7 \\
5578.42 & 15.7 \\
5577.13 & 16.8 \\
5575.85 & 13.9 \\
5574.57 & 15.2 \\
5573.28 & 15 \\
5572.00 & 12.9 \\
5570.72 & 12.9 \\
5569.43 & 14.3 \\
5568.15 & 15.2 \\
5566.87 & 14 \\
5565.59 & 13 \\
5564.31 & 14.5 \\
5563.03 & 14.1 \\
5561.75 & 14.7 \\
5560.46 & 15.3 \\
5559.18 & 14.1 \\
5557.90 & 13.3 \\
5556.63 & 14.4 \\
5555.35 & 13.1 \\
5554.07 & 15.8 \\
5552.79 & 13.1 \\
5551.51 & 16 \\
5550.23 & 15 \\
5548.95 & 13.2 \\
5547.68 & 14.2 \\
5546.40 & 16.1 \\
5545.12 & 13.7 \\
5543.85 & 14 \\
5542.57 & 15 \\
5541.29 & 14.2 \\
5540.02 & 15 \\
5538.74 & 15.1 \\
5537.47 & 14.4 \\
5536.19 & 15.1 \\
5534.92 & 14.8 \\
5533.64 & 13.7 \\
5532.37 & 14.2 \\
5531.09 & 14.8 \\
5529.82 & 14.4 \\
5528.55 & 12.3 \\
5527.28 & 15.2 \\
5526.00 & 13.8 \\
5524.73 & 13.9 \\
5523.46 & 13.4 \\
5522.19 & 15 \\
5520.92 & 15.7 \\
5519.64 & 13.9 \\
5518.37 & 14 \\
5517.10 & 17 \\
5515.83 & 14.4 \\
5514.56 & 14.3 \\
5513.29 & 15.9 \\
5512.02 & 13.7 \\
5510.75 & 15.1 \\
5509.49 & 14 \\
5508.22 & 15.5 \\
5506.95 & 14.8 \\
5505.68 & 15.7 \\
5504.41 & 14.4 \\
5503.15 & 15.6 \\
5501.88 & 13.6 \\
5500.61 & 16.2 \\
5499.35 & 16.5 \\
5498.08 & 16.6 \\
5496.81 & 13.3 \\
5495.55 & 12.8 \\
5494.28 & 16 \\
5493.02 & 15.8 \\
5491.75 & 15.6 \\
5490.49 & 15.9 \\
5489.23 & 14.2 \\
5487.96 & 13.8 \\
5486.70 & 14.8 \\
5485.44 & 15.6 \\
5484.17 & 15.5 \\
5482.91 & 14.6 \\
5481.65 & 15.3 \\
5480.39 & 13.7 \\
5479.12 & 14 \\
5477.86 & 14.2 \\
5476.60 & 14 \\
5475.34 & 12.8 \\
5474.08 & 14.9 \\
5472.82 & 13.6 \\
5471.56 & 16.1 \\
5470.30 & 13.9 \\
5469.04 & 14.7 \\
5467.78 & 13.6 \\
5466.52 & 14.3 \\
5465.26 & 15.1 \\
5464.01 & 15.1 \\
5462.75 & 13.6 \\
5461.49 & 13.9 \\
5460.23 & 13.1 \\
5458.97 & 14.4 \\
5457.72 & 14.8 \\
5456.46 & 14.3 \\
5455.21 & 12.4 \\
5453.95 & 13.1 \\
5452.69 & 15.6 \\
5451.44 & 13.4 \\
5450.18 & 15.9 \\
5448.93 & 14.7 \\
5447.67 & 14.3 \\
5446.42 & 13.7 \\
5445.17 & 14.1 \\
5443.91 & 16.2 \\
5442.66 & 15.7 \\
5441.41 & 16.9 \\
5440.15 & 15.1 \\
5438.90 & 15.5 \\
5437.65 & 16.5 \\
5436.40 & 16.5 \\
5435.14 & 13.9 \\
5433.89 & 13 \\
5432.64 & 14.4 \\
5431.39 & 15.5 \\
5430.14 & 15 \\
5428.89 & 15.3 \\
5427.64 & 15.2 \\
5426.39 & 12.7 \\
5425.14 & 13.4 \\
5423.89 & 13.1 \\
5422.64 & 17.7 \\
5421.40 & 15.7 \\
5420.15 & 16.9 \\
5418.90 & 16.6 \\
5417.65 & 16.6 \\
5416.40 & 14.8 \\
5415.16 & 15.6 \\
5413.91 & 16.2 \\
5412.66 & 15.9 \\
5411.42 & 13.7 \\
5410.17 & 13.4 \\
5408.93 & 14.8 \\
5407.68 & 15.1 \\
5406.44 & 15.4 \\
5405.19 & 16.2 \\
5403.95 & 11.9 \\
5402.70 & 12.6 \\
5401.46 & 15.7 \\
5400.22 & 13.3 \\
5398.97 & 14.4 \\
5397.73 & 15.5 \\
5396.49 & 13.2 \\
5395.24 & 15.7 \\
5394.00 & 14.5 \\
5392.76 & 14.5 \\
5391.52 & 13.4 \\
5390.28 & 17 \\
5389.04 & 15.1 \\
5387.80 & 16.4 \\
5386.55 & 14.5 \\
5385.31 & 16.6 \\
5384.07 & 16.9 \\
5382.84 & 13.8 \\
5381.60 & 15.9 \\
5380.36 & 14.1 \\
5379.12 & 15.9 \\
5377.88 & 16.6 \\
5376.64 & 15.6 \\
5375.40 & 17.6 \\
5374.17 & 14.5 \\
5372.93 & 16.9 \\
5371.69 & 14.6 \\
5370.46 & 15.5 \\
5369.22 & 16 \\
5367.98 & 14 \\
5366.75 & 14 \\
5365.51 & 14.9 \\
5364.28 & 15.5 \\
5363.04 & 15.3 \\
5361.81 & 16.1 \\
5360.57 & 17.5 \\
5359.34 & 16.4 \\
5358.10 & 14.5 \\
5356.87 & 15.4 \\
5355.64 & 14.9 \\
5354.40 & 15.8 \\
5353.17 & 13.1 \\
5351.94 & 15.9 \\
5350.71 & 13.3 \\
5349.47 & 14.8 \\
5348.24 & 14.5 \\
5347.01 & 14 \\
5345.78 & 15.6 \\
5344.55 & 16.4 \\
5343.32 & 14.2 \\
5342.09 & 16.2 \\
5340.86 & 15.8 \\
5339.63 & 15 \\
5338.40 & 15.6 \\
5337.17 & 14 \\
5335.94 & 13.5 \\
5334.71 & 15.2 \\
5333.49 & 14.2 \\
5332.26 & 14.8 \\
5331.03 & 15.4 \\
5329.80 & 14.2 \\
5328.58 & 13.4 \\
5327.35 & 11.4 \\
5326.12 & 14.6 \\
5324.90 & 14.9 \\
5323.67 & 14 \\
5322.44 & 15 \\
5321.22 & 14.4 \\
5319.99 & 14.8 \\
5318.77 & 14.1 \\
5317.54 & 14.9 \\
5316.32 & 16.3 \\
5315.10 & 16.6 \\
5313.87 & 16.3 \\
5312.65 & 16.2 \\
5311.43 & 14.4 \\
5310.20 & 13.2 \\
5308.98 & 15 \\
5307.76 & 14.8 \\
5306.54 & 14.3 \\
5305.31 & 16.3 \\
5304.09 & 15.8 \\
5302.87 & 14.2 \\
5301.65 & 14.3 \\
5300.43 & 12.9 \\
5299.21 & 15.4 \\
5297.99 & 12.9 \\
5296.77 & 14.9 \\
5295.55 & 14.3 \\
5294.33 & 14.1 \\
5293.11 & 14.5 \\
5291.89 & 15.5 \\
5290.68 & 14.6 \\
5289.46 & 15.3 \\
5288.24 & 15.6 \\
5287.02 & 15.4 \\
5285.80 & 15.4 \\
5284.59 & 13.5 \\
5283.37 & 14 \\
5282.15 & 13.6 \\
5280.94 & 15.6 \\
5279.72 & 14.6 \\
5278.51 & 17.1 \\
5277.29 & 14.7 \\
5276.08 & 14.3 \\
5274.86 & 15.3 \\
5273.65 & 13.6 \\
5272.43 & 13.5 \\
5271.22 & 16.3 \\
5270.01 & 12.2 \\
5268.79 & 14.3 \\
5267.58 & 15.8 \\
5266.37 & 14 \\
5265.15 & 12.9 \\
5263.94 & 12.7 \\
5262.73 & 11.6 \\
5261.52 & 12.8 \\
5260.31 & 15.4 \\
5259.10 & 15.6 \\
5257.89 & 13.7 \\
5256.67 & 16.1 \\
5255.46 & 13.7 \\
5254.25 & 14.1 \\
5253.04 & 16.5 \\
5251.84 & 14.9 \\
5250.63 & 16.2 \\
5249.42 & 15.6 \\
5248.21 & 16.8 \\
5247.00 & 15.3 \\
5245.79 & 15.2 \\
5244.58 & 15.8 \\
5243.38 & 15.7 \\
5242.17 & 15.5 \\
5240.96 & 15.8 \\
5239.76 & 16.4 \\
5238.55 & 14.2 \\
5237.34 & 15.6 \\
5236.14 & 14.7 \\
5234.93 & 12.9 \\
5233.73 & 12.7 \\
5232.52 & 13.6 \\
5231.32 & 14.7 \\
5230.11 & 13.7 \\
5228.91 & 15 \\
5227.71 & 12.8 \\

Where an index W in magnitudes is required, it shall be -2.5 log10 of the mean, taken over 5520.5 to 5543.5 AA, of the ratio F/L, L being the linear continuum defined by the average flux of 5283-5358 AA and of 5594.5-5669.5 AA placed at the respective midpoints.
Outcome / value 0.015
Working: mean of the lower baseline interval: 14.7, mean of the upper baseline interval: 14.6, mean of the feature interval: 14.4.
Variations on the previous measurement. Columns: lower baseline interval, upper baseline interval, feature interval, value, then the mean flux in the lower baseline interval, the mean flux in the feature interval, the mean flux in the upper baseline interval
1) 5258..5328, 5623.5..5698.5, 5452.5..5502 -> 0.00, 14.6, 14.5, 14.6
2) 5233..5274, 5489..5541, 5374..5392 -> -0.07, 14.7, 15.6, 14.8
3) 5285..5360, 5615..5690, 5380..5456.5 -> -0.01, 14.8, 14.9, 14.7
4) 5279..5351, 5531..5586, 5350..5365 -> -0.04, 14.7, 15.3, 14.6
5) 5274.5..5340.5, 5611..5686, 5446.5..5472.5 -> 0.03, 14.7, 14.3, 14.6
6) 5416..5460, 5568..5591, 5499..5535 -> 0.01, 14.9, 14.7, 14.6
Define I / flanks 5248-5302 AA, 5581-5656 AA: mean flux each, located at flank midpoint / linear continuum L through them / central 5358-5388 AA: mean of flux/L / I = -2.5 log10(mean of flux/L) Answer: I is -0.07 mag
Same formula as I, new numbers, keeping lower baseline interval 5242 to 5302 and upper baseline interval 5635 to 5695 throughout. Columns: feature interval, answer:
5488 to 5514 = -0.027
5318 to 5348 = 0.004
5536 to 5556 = 0.009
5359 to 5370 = -0.060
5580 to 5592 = 0.020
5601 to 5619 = 0.014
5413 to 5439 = -0.042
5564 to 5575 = 0.044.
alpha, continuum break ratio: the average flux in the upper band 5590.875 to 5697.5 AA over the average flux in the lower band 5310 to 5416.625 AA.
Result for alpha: 1.0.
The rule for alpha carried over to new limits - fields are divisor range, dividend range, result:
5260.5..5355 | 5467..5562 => 1.00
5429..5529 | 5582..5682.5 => 0.99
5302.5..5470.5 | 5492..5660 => 0.98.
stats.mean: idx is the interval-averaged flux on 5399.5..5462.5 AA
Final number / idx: 14.8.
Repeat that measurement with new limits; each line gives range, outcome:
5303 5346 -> 14.9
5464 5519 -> 14.8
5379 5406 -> 14.9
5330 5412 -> 15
